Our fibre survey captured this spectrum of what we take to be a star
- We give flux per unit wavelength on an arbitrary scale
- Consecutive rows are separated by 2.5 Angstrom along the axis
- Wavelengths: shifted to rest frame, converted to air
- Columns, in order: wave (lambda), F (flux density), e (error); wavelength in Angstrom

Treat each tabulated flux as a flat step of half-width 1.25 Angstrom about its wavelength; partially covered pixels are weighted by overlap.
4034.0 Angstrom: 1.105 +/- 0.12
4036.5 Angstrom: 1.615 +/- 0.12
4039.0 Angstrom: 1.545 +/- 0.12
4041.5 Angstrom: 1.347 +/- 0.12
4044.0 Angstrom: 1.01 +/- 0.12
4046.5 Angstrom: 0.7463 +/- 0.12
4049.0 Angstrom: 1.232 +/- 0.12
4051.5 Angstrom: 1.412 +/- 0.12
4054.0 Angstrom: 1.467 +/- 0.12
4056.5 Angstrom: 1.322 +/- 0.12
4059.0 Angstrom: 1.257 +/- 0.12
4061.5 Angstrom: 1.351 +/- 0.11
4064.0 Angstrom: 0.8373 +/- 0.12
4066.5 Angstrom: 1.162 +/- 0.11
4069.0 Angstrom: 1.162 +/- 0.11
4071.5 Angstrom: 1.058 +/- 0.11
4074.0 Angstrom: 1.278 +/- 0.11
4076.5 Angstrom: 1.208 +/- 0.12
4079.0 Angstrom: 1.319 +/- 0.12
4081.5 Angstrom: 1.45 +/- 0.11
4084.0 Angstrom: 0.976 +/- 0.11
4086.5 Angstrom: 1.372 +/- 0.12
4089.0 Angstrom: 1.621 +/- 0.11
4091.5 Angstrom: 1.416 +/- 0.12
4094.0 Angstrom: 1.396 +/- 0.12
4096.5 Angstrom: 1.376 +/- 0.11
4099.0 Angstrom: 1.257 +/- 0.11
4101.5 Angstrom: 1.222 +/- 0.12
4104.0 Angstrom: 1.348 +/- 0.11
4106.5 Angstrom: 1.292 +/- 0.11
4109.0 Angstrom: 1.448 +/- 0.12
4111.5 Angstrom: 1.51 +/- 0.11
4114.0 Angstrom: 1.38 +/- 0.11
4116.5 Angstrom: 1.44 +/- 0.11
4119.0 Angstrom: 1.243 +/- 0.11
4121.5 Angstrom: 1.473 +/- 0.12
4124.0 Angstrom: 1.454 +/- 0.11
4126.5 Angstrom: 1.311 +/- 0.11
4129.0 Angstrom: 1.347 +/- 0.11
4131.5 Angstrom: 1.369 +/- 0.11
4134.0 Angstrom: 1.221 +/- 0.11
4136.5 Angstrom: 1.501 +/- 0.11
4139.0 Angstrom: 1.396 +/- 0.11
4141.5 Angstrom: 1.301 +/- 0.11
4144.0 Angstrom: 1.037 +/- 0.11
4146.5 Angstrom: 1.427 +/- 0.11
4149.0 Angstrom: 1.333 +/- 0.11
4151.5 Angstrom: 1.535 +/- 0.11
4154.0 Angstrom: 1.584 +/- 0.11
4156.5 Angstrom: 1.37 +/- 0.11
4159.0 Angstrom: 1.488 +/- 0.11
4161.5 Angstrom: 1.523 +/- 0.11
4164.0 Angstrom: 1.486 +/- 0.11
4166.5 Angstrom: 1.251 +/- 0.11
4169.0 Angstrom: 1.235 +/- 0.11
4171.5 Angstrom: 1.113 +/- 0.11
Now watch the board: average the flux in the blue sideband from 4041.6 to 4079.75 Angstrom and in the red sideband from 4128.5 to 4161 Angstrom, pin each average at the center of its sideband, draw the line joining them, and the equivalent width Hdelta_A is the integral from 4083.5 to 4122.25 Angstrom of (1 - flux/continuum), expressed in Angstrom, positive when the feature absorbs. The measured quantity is -2.4 Angstrom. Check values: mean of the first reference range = 1.19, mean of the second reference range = 1.38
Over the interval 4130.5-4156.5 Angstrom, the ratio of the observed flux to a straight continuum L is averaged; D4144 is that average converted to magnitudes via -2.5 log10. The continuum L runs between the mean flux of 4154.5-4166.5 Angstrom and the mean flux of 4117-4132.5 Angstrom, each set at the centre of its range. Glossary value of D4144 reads 0.03 mag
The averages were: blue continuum 1.37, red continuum 1.45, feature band 1.37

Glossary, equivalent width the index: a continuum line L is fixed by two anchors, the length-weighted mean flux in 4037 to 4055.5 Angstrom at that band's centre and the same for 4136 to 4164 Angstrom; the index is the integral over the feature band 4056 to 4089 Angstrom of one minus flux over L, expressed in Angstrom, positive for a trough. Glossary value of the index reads 2.0 Angstrom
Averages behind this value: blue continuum 1.27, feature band 1.22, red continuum 1.41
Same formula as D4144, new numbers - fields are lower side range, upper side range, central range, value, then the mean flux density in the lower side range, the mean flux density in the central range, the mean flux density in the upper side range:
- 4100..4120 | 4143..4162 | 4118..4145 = 0.04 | 1.36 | 1.34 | 1.41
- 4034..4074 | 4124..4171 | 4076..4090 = -0.04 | 1.23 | 1.33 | 1.37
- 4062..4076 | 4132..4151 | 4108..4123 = -0.13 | 1.12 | 1.42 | 1.33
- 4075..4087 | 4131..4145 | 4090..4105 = -0.06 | 1.26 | 1.34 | 1.31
